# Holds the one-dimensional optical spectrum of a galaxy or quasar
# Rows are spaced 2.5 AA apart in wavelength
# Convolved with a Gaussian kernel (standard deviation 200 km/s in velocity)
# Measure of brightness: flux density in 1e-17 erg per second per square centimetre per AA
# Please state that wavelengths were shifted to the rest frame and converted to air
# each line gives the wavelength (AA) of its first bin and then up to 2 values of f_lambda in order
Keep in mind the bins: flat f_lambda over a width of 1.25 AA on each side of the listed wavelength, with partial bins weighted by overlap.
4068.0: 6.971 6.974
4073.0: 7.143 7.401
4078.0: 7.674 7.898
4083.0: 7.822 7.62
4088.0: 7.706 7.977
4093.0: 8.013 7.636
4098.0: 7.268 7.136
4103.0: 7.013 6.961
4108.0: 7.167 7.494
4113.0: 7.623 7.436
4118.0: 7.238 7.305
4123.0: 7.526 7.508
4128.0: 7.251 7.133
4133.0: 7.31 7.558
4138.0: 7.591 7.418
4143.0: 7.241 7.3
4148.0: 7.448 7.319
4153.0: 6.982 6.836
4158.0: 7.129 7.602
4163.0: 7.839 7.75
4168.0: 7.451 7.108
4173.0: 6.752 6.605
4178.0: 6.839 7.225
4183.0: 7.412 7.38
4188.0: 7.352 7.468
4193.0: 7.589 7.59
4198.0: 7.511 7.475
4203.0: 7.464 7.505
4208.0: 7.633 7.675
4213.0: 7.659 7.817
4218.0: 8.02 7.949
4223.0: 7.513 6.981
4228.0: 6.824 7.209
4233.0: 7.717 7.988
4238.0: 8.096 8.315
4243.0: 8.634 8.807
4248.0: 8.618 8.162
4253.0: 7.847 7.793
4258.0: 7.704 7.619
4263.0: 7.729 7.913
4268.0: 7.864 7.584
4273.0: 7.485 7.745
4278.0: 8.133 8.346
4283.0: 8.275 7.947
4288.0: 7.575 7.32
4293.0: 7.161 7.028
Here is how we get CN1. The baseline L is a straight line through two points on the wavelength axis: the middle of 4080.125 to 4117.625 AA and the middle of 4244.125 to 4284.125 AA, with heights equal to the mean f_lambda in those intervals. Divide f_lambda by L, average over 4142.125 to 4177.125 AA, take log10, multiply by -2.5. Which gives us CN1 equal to 0.06 mag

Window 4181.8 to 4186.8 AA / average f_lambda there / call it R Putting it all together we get 7.4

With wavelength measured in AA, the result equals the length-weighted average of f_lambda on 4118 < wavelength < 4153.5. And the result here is 7.35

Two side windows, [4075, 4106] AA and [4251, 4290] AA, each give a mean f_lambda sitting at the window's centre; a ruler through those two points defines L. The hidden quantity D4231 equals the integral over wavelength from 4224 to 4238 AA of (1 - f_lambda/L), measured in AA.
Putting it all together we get 0.7 AA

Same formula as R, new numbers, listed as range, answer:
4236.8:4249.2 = 8.5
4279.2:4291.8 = 7.89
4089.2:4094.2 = 7.99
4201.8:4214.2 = 7.59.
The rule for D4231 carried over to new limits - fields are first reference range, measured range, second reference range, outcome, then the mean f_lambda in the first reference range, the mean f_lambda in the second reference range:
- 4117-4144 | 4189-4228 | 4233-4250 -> 2.4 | 7.37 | 8.35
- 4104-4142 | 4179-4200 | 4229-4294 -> 0.5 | 7.36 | 7.91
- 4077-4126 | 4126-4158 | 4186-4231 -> 1.0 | 7.5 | 7.52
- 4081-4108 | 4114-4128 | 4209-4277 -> 0.3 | 7.51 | 7.83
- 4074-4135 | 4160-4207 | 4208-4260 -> 2.1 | 7.46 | 7.86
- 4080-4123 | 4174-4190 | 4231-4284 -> 1.3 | 7.48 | 8.01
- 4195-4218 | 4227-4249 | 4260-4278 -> -1.0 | 7.62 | 7.74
